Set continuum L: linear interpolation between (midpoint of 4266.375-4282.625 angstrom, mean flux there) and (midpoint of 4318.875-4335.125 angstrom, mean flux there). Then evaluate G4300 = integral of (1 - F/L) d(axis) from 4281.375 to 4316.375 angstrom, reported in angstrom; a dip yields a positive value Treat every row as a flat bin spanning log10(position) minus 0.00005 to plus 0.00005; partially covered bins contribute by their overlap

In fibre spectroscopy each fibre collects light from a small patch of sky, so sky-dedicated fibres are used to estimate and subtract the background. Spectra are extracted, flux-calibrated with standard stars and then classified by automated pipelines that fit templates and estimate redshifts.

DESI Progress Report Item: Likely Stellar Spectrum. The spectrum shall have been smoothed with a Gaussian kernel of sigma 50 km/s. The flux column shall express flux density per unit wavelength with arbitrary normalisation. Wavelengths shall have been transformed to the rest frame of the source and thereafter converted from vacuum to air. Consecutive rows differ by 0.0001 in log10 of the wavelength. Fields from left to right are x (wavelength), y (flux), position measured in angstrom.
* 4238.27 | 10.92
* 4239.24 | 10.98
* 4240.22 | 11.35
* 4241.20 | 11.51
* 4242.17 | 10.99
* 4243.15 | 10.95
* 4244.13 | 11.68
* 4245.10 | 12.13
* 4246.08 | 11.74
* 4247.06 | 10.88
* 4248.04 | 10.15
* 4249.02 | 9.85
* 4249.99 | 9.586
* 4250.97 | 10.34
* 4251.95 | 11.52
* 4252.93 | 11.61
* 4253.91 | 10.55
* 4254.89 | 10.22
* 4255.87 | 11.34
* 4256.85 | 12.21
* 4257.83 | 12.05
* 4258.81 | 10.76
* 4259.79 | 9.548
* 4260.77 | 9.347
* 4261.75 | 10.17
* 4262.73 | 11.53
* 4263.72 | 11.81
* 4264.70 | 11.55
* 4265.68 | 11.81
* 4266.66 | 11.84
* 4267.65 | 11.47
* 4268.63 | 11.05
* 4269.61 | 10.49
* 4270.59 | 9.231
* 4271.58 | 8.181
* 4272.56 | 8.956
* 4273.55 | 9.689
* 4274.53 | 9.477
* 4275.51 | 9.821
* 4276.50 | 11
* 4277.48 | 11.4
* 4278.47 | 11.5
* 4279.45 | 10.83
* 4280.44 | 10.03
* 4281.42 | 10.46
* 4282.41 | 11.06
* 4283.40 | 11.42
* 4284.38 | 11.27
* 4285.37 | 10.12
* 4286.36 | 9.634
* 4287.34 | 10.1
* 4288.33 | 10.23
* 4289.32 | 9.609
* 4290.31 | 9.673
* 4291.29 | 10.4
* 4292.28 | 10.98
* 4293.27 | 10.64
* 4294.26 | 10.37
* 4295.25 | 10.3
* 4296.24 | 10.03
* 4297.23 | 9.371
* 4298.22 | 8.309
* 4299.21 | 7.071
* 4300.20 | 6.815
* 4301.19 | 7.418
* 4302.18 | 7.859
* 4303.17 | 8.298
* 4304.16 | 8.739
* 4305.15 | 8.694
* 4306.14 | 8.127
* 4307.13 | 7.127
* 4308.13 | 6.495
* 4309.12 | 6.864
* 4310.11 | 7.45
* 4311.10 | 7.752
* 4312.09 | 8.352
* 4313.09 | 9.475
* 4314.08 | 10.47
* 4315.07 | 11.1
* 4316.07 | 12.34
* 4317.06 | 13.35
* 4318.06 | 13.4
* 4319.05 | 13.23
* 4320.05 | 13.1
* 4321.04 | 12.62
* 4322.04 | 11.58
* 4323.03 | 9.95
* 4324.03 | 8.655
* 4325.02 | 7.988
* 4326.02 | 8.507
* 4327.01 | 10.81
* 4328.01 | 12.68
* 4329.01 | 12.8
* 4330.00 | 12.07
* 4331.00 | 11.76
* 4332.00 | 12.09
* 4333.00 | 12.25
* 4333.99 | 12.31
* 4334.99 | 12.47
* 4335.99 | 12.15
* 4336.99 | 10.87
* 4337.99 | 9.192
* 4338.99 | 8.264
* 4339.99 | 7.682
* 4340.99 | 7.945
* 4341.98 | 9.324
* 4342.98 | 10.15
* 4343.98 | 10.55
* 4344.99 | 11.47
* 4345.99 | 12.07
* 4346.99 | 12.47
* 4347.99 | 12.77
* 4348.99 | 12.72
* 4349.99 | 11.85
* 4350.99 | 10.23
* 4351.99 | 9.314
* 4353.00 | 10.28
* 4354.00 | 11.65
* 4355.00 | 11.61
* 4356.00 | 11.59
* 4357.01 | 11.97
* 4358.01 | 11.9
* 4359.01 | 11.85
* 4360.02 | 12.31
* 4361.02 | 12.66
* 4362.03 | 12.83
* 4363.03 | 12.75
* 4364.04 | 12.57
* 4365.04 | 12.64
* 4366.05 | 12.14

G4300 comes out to 5.1 angstrom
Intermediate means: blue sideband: 10.4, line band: 9.25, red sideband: 11.4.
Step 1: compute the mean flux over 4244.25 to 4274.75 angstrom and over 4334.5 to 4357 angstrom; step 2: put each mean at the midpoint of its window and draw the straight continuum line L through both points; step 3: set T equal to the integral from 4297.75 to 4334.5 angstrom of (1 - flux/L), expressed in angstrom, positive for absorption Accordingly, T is 2.8 angstrom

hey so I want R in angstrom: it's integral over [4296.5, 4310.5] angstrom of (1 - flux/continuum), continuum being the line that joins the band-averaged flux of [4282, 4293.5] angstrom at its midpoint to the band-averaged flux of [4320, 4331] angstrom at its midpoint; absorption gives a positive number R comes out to 3.7 angstrom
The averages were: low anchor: 10.4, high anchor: 10.9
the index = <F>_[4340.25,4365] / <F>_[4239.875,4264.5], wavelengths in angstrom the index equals 1.0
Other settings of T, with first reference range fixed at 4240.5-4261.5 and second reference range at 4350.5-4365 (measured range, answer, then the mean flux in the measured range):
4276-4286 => 0.2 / 10.9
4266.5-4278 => 0.9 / 10.2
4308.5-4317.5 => 1.4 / 9.62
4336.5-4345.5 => 1.6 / 9.49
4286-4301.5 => 2.4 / 9.46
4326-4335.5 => -0.4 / 11.9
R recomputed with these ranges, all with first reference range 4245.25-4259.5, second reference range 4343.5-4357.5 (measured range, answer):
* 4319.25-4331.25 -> 0.3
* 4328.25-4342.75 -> 0.7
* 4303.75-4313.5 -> 2.9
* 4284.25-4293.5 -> 0.8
